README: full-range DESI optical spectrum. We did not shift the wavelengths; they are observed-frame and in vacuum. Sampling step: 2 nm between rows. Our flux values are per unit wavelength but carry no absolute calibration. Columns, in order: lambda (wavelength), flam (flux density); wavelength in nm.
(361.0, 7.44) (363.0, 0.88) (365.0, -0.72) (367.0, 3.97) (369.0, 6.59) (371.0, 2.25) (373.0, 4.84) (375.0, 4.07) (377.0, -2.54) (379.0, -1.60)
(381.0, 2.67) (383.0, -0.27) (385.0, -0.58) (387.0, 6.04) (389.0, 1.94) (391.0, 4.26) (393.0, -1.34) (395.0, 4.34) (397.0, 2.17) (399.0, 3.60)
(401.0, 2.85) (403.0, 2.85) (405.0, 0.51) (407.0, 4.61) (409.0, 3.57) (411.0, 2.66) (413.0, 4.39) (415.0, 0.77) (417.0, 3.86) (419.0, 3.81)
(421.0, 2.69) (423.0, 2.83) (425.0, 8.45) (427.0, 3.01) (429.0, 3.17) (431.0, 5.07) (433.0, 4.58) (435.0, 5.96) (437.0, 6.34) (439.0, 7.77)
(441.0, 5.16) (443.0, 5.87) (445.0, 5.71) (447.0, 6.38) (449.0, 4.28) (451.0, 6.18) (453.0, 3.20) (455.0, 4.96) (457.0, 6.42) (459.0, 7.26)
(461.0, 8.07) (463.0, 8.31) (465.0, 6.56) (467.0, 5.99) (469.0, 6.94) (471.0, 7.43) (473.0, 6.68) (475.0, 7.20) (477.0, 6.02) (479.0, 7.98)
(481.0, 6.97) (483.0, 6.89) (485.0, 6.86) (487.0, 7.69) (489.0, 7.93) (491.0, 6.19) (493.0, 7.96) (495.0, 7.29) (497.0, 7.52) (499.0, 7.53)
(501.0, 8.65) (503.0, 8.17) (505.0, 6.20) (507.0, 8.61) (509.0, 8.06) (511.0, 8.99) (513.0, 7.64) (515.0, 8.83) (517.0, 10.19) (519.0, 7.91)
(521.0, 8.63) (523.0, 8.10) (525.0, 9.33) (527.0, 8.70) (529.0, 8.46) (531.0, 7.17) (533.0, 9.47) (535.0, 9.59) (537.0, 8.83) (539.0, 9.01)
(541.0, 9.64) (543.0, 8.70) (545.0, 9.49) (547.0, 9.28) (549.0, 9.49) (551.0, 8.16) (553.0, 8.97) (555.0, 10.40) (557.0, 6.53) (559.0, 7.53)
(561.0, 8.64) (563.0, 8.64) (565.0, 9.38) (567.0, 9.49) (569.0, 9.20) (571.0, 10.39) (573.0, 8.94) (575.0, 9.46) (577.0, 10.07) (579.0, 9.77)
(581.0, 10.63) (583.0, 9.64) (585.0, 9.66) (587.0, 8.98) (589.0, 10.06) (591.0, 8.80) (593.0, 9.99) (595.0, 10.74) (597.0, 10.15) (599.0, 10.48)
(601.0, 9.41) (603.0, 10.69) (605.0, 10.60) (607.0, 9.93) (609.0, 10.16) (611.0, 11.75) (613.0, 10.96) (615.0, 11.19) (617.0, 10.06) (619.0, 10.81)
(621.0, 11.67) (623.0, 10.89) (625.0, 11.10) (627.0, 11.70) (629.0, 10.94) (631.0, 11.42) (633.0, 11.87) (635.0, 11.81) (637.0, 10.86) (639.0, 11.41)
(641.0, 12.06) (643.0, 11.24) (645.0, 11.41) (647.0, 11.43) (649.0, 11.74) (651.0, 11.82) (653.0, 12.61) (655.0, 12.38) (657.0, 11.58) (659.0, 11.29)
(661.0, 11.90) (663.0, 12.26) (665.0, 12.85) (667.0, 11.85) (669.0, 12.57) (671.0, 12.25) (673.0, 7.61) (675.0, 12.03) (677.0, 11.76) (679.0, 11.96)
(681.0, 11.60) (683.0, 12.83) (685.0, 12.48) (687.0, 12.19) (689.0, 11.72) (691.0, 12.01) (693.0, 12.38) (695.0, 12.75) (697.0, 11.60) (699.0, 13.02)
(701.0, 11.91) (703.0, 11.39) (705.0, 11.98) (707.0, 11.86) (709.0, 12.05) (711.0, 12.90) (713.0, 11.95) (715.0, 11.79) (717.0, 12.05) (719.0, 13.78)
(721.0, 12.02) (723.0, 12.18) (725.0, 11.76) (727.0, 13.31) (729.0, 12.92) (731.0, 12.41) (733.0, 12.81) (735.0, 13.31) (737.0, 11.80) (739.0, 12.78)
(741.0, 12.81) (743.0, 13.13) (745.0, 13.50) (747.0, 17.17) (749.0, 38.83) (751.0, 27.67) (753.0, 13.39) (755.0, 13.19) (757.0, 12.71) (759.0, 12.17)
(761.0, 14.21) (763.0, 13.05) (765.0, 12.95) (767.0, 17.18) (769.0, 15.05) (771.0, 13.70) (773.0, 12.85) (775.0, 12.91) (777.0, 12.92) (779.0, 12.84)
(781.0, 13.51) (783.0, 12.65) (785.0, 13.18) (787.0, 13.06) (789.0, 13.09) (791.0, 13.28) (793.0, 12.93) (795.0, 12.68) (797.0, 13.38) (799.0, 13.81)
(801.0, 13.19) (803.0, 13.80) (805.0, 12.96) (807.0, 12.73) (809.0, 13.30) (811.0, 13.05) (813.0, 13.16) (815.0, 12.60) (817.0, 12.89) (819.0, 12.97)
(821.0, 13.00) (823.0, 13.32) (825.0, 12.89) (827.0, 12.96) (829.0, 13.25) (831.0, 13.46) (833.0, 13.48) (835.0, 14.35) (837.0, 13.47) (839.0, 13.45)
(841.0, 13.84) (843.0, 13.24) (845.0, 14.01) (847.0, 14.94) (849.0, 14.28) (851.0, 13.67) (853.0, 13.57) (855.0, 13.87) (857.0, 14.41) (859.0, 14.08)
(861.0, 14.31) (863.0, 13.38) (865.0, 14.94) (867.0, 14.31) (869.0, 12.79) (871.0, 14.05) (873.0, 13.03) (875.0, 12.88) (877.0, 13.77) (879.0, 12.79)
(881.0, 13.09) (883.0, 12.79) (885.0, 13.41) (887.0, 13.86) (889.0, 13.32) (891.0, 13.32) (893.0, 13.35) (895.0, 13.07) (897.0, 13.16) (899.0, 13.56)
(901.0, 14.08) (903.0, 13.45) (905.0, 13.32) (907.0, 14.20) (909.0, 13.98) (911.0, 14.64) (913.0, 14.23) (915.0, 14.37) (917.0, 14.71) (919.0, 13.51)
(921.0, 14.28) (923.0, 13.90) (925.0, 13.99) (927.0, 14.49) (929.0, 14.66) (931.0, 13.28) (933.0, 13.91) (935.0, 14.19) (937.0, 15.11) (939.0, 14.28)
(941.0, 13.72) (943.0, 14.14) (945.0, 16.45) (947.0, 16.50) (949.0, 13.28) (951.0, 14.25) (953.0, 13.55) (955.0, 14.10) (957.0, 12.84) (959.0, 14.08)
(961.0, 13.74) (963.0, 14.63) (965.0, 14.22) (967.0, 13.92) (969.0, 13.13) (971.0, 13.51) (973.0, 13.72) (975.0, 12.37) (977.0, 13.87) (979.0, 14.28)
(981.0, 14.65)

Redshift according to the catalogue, 0.14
